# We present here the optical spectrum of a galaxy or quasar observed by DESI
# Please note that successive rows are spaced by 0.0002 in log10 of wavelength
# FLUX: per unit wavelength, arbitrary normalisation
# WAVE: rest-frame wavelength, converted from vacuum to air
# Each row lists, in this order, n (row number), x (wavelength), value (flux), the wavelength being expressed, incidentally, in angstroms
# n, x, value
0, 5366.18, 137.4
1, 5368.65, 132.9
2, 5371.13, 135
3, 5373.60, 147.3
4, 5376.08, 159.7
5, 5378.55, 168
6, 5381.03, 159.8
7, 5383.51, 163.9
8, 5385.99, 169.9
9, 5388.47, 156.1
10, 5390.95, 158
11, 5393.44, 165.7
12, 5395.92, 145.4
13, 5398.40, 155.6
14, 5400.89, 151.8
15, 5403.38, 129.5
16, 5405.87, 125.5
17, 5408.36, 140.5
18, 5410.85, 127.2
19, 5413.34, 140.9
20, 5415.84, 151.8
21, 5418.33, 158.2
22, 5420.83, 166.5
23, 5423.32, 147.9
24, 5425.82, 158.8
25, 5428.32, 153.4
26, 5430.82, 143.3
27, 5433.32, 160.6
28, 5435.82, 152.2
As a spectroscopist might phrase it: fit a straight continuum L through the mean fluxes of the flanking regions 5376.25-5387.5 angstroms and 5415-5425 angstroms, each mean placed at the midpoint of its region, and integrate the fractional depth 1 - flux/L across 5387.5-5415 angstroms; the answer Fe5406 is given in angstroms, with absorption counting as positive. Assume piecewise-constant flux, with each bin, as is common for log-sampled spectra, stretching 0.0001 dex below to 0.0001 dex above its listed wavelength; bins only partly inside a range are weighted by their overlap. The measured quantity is 2.7 angstroms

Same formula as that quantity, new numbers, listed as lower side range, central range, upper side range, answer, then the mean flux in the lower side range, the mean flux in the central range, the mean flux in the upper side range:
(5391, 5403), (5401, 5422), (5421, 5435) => 1.4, 153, 143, 154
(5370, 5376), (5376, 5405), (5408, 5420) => -2.3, 145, 156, 145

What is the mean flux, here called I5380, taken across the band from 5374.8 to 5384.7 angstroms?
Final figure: 163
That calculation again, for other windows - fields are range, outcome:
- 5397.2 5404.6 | 146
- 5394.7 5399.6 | 151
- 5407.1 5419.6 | 144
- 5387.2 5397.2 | 156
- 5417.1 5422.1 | 162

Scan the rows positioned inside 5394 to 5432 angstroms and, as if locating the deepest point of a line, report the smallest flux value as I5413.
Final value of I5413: 125.5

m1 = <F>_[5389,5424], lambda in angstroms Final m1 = 148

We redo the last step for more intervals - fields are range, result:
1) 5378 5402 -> 159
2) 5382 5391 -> 162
